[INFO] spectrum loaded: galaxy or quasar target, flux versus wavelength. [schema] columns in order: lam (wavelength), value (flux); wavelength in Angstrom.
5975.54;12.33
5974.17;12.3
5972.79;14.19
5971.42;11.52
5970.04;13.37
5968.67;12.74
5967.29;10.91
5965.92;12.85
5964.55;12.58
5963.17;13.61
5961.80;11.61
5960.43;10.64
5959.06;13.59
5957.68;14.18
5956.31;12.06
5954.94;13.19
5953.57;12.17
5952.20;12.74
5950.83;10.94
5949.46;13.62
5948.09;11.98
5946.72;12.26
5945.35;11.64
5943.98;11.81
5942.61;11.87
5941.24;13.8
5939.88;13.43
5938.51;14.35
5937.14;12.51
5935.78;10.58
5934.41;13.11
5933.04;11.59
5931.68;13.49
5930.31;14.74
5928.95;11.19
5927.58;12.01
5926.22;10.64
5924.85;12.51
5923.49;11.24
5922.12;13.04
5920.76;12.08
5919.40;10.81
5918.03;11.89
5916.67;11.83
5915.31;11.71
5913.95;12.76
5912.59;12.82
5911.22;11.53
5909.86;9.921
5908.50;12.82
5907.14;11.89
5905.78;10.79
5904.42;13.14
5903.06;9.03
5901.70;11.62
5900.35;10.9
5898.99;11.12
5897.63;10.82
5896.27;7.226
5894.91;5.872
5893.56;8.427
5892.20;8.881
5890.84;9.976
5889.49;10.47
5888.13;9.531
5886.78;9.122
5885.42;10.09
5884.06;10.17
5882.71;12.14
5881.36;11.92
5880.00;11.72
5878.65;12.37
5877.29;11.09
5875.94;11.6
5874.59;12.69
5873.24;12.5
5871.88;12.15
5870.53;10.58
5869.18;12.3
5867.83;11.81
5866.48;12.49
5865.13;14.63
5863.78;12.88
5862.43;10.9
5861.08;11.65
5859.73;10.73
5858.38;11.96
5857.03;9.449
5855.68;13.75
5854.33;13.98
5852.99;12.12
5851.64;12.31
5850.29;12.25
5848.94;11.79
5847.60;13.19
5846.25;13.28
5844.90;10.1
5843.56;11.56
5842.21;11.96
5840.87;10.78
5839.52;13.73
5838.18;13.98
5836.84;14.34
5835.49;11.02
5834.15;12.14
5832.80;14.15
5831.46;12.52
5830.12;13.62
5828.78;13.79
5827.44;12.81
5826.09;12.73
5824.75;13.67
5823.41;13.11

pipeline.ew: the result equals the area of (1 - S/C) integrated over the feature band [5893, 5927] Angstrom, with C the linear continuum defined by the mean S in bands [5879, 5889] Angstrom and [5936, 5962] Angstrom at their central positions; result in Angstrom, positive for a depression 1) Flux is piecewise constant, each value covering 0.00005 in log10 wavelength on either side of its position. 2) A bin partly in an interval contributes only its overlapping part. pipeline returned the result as 1.2 Angstrom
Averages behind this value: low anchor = 10.7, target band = 11.1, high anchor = 12.5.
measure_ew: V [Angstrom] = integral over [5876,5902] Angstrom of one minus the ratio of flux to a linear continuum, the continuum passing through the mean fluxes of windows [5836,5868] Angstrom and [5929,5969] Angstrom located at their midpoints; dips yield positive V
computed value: 4.6 Angstrom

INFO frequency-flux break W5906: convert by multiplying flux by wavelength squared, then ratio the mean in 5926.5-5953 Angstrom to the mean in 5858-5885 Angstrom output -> 1.07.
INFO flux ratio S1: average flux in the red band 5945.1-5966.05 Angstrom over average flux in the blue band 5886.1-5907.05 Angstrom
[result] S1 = 1.27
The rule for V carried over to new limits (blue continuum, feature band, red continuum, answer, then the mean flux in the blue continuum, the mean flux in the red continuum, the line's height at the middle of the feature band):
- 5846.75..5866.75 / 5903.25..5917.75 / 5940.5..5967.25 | 0.6 Angstrom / 12.3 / 12.4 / 12.4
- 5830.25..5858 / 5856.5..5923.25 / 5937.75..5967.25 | 7.0 Angstrom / 12.4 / 12.6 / 12.5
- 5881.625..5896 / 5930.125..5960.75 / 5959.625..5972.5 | -2.9 Angstrom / 9.48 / 12.3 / 11.5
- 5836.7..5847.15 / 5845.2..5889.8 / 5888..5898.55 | -4.9 Angstrom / 12.4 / 8.91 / 10.7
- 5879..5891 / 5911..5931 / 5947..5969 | -0.9 Angstrom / 10.6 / 12.5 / 11.5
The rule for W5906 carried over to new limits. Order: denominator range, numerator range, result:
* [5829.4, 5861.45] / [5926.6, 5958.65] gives 1.05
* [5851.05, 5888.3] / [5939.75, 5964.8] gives 1.09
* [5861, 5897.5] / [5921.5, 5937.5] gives 1.14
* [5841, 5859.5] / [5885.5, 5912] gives 0.86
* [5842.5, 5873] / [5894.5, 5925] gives 0.94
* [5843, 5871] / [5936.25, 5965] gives 1.07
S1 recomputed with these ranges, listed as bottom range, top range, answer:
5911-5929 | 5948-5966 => 1.06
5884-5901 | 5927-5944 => 1.35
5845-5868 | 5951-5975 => 1.03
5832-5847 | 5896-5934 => 0.94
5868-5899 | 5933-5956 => 1.18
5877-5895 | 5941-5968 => 1.21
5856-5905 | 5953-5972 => 1.14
